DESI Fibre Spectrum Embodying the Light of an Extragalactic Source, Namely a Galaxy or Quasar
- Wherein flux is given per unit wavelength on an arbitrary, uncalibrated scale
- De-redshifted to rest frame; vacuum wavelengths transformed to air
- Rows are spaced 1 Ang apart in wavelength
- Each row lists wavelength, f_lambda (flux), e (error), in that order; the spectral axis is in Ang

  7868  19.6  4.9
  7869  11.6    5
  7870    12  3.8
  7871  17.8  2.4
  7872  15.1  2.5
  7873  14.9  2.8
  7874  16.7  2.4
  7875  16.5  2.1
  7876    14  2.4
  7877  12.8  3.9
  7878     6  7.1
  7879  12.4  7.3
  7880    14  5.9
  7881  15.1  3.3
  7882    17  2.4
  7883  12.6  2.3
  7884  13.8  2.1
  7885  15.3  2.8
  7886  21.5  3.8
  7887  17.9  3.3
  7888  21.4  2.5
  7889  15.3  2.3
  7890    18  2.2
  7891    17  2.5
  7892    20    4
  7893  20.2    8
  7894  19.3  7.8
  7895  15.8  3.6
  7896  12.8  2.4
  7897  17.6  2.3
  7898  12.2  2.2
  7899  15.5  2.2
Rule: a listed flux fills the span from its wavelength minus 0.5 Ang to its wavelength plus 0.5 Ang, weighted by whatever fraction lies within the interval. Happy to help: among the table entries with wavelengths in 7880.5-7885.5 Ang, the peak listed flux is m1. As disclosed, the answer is 17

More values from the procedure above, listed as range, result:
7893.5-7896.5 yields 19.3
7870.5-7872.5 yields 17.8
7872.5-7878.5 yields 16.7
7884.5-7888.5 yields 21.5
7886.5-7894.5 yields 21.4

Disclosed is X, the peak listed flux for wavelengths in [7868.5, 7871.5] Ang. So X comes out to 17.8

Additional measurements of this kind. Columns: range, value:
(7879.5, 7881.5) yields 15.1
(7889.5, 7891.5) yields 18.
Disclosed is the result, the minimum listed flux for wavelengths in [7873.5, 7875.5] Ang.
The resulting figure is 16.5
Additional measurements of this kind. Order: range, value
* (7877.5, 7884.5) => 6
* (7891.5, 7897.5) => 12.8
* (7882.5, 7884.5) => 12.6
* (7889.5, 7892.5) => 17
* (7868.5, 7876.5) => 11.6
